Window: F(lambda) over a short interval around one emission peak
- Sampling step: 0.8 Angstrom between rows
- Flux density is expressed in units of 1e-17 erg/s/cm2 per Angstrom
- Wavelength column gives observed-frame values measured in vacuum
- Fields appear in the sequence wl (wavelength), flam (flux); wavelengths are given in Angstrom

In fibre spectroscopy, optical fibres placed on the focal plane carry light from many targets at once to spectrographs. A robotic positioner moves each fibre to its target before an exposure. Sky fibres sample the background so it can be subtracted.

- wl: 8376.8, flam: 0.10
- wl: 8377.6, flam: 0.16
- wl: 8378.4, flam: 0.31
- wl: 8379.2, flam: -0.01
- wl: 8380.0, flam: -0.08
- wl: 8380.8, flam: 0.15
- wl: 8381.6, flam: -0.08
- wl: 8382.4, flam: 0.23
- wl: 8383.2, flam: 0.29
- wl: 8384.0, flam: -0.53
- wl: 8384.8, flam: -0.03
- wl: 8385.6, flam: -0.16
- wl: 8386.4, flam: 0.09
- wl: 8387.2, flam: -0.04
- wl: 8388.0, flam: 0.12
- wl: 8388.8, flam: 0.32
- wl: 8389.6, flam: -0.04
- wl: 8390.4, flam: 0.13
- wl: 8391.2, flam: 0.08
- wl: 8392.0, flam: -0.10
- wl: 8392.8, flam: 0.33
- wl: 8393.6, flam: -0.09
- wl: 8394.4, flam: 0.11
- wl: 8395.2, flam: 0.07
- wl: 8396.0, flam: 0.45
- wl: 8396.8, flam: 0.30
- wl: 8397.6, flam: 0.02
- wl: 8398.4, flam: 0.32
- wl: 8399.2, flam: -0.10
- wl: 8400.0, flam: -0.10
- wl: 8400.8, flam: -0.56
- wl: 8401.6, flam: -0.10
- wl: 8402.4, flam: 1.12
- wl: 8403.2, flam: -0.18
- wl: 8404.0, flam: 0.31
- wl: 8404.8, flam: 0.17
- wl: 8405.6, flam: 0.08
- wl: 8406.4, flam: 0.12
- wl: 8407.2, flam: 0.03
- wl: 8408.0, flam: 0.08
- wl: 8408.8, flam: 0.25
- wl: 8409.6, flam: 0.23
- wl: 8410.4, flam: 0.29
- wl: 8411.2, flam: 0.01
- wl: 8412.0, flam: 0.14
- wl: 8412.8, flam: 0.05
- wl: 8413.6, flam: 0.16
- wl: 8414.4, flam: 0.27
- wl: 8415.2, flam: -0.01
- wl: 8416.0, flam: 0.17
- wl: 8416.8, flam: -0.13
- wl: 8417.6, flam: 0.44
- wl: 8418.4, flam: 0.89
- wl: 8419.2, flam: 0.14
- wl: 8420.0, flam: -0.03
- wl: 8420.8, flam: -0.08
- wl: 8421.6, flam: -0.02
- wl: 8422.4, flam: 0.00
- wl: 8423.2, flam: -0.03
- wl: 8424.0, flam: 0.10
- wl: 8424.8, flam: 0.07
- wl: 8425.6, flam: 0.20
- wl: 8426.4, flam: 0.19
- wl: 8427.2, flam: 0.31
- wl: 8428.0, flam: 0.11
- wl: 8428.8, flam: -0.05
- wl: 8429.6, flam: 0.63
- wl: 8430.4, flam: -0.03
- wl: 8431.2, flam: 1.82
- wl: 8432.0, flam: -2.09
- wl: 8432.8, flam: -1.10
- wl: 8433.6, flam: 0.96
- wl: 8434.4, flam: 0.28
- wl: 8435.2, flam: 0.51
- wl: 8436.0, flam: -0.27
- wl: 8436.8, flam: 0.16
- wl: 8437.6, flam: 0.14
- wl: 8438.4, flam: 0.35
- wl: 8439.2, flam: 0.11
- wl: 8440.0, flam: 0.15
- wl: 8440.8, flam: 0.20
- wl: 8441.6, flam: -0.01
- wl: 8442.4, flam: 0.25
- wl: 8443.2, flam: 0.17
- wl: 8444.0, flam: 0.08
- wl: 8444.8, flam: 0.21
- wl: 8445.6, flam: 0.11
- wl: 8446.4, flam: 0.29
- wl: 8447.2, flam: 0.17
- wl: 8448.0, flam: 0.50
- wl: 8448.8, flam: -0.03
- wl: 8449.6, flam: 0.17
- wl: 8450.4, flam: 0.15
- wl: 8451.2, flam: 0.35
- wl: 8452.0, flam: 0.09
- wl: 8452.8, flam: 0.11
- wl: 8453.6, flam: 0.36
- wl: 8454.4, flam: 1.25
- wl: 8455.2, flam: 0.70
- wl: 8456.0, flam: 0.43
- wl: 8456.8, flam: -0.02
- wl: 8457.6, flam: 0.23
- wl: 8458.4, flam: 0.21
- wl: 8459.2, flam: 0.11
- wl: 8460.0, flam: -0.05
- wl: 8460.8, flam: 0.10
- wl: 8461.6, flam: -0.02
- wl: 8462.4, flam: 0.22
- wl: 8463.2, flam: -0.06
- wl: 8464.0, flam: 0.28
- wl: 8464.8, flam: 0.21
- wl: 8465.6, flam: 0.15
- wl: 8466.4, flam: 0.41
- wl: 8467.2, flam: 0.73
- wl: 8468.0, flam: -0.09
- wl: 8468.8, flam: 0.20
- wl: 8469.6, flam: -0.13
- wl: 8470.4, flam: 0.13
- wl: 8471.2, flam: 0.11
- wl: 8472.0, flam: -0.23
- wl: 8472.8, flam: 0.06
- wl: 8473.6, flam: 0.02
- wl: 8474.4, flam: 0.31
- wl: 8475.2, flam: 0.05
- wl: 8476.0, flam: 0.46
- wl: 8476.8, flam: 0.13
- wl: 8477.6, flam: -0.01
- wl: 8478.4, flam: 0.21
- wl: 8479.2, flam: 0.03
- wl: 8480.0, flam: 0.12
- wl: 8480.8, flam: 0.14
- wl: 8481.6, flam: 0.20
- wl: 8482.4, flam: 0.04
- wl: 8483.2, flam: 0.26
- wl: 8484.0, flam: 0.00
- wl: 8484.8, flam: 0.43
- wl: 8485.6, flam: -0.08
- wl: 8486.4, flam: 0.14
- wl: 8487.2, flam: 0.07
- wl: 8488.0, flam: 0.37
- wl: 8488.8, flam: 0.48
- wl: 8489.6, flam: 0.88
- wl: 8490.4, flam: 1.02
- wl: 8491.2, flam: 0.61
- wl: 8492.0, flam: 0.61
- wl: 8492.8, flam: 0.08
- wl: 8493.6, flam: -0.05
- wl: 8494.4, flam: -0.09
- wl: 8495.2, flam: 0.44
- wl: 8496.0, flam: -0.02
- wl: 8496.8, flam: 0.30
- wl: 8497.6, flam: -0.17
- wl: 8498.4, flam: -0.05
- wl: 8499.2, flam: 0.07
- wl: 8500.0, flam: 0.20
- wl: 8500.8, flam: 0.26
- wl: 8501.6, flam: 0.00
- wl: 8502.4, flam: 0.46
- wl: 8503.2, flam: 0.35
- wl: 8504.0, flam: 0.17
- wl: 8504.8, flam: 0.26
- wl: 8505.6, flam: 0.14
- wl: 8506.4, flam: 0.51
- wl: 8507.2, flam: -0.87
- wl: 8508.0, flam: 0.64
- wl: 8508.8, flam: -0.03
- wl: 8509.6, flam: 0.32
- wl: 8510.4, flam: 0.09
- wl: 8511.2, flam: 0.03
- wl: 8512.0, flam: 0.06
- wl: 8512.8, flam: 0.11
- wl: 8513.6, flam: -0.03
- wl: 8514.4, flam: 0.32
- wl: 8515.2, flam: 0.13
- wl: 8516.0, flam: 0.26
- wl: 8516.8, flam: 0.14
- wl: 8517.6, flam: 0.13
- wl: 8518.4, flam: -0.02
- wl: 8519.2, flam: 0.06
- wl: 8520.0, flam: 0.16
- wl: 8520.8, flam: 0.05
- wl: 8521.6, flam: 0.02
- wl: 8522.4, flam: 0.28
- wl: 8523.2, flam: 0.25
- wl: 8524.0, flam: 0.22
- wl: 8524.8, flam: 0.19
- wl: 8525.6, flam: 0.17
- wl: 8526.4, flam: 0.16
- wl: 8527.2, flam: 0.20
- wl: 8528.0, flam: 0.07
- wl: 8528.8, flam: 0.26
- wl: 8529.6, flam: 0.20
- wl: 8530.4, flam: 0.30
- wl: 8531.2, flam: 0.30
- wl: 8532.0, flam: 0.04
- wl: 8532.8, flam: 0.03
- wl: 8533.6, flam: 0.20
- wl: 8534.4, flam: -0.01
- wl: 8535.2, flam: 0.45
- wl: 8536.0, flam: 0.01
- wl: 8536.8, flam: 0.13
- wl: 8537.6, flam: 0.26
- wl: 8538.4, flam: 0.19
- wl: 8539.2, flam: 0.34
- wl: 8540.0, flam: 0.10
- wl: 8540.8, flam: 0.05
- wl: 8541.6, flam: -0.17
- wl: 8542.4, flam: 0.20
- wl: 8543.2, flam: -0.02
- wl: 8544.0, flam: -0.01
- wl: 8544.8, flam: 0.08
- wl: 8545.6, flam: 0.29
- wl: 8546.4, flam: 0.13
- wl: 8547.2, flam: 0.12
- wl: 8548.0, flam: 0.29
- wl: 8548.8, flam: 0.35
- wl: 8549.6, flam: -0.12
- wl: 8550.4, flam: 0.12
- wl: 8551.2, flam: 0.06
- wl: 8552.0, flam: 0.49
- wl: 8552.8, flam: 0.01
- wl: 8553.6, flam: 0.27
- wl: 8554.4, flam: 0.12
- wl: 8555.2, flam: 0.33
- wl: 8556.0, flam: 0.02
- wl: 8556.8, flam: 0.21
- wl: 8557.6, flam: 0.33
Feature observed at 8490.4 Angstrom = H-beta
